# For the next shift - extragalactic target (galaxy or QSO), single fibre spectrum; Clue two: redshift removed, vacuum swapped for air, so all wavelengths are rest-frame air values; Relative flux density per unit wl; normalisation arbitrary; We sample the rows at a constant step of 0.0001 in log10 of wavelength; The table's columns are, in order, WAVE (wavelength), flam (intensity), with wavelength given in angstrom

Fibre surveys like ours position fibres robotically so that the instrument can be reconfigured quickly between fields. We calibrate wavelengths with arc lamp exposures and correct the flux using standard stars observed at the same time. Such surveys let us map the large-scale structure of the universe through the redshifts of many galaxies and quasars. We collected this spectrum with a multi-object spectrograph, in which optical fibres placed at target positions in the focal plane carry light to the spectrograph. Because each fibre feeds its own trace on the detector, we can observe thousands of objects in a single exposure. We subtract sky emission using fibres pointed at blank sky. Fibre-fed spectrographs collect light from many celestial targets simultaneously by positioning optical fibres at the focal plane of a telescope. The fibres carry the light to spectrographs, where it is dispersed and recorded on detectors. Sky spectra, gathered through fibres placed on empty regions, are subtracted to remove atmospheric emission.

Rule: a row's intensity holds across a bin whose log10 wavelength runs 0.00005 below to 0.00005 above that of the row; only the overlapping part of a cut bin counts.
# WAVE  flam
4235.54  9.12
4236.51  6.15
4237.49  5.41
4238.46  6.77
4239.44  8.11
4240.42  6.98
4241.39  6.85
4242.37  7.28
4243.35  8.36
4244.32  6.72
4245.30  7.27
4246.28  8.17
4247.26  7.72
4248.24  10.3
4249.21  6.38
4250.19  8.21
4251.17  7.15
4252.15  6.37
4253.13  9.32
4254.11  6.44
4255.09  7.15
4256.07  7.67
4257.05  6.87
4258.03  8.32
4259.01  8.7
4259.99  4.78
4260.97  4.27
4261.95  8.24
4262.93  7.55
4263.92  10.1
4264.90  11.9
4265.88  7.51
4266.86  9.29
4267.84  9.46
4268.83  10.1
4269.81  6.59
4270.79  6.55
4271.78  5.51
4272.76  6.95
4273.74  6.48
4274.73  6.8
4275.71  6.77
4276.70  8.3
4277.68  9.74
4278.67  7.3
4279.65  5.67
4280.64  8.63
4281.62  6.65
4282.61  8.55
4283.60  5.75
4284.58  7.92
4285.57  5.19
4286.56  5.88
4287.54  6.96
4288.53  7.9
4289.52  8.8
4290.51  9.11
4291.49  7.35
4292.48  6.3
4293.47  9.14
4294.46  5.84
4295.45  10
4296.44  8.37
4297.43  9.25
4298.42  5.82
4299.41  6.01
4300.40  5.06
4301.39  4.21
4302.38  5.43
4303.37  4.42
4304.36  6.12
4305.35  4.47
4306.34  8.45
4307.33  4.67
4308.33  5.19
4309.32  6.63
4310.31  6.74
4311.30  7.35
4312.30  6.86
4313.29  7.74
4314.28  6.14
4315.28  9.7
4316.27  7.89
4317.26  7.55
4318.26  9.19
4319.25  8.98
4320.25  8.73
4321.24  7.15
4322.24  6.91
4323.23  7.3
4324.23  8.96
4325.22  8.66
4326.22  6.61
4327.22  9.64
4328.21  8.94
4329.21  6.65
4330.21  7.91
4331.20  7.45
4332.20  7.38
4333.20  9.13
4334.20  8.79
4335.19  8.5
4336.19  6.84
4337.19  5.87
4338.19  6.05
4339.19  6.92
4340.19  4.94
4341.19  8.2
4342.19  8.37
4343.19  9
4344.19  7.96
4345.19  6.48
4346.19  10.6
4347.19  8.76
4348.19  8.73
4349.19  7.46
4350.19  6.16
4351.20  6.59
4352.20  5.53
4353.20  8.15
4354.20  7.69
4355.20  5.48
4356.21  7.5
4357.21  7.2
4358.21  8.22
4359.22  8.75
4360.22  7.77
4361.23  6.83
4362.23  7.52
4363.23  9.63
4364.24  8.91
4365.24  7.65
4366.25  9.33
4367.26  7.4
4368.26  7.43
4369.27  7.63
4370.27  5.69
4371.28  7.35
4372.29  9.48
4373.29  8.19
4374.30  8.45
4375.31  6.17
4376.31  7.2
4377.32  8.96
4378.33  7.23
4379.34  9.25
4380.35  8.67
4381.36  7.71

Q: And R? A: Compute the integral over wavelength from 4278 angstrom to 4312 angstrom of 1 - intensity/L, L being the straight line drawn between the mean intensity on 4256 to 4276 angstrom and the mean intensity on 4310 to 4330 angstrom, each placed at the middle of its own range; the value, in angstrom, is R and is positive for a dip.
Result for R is 4.2 angstrom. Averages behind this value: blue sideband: 7.65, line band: 6.81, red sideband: 7.89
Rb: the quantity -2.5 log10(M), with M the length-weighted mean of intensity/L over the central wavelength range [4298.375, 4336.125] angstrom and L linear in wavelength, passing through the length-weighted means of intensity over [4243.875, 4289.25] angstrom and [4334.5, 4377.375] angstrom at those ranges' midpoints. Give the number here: 0.054 mag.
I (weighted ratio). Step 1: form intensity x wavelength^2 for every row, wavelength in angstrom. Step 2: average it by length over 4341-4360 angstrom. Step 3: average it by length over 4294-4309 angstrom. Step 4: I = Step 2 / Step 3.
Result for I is 1.27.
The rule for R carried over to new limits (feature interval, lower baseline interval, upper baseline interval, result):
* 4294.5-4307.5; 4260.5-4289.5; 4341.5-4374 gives 2.2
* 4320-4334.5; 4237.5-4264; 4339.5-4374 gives -0.7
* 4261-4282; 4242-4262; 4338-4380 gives -1.1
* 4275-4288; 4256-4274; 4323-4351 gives 1.0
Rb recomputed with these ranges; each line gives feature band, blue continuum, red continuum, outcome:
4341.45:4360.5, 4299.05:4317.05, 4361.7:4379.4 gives -0.042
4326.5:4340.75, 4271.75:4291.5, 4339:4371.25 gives 0.007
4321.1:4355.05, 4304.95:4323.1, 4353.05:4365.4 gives -0.015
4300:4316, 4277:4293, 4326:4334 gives 0.233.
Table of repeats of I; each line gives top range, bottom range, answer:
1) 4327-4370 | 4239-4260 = 1.07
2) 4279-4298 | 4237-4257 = 1.04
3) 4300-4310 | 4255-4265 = 0.73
